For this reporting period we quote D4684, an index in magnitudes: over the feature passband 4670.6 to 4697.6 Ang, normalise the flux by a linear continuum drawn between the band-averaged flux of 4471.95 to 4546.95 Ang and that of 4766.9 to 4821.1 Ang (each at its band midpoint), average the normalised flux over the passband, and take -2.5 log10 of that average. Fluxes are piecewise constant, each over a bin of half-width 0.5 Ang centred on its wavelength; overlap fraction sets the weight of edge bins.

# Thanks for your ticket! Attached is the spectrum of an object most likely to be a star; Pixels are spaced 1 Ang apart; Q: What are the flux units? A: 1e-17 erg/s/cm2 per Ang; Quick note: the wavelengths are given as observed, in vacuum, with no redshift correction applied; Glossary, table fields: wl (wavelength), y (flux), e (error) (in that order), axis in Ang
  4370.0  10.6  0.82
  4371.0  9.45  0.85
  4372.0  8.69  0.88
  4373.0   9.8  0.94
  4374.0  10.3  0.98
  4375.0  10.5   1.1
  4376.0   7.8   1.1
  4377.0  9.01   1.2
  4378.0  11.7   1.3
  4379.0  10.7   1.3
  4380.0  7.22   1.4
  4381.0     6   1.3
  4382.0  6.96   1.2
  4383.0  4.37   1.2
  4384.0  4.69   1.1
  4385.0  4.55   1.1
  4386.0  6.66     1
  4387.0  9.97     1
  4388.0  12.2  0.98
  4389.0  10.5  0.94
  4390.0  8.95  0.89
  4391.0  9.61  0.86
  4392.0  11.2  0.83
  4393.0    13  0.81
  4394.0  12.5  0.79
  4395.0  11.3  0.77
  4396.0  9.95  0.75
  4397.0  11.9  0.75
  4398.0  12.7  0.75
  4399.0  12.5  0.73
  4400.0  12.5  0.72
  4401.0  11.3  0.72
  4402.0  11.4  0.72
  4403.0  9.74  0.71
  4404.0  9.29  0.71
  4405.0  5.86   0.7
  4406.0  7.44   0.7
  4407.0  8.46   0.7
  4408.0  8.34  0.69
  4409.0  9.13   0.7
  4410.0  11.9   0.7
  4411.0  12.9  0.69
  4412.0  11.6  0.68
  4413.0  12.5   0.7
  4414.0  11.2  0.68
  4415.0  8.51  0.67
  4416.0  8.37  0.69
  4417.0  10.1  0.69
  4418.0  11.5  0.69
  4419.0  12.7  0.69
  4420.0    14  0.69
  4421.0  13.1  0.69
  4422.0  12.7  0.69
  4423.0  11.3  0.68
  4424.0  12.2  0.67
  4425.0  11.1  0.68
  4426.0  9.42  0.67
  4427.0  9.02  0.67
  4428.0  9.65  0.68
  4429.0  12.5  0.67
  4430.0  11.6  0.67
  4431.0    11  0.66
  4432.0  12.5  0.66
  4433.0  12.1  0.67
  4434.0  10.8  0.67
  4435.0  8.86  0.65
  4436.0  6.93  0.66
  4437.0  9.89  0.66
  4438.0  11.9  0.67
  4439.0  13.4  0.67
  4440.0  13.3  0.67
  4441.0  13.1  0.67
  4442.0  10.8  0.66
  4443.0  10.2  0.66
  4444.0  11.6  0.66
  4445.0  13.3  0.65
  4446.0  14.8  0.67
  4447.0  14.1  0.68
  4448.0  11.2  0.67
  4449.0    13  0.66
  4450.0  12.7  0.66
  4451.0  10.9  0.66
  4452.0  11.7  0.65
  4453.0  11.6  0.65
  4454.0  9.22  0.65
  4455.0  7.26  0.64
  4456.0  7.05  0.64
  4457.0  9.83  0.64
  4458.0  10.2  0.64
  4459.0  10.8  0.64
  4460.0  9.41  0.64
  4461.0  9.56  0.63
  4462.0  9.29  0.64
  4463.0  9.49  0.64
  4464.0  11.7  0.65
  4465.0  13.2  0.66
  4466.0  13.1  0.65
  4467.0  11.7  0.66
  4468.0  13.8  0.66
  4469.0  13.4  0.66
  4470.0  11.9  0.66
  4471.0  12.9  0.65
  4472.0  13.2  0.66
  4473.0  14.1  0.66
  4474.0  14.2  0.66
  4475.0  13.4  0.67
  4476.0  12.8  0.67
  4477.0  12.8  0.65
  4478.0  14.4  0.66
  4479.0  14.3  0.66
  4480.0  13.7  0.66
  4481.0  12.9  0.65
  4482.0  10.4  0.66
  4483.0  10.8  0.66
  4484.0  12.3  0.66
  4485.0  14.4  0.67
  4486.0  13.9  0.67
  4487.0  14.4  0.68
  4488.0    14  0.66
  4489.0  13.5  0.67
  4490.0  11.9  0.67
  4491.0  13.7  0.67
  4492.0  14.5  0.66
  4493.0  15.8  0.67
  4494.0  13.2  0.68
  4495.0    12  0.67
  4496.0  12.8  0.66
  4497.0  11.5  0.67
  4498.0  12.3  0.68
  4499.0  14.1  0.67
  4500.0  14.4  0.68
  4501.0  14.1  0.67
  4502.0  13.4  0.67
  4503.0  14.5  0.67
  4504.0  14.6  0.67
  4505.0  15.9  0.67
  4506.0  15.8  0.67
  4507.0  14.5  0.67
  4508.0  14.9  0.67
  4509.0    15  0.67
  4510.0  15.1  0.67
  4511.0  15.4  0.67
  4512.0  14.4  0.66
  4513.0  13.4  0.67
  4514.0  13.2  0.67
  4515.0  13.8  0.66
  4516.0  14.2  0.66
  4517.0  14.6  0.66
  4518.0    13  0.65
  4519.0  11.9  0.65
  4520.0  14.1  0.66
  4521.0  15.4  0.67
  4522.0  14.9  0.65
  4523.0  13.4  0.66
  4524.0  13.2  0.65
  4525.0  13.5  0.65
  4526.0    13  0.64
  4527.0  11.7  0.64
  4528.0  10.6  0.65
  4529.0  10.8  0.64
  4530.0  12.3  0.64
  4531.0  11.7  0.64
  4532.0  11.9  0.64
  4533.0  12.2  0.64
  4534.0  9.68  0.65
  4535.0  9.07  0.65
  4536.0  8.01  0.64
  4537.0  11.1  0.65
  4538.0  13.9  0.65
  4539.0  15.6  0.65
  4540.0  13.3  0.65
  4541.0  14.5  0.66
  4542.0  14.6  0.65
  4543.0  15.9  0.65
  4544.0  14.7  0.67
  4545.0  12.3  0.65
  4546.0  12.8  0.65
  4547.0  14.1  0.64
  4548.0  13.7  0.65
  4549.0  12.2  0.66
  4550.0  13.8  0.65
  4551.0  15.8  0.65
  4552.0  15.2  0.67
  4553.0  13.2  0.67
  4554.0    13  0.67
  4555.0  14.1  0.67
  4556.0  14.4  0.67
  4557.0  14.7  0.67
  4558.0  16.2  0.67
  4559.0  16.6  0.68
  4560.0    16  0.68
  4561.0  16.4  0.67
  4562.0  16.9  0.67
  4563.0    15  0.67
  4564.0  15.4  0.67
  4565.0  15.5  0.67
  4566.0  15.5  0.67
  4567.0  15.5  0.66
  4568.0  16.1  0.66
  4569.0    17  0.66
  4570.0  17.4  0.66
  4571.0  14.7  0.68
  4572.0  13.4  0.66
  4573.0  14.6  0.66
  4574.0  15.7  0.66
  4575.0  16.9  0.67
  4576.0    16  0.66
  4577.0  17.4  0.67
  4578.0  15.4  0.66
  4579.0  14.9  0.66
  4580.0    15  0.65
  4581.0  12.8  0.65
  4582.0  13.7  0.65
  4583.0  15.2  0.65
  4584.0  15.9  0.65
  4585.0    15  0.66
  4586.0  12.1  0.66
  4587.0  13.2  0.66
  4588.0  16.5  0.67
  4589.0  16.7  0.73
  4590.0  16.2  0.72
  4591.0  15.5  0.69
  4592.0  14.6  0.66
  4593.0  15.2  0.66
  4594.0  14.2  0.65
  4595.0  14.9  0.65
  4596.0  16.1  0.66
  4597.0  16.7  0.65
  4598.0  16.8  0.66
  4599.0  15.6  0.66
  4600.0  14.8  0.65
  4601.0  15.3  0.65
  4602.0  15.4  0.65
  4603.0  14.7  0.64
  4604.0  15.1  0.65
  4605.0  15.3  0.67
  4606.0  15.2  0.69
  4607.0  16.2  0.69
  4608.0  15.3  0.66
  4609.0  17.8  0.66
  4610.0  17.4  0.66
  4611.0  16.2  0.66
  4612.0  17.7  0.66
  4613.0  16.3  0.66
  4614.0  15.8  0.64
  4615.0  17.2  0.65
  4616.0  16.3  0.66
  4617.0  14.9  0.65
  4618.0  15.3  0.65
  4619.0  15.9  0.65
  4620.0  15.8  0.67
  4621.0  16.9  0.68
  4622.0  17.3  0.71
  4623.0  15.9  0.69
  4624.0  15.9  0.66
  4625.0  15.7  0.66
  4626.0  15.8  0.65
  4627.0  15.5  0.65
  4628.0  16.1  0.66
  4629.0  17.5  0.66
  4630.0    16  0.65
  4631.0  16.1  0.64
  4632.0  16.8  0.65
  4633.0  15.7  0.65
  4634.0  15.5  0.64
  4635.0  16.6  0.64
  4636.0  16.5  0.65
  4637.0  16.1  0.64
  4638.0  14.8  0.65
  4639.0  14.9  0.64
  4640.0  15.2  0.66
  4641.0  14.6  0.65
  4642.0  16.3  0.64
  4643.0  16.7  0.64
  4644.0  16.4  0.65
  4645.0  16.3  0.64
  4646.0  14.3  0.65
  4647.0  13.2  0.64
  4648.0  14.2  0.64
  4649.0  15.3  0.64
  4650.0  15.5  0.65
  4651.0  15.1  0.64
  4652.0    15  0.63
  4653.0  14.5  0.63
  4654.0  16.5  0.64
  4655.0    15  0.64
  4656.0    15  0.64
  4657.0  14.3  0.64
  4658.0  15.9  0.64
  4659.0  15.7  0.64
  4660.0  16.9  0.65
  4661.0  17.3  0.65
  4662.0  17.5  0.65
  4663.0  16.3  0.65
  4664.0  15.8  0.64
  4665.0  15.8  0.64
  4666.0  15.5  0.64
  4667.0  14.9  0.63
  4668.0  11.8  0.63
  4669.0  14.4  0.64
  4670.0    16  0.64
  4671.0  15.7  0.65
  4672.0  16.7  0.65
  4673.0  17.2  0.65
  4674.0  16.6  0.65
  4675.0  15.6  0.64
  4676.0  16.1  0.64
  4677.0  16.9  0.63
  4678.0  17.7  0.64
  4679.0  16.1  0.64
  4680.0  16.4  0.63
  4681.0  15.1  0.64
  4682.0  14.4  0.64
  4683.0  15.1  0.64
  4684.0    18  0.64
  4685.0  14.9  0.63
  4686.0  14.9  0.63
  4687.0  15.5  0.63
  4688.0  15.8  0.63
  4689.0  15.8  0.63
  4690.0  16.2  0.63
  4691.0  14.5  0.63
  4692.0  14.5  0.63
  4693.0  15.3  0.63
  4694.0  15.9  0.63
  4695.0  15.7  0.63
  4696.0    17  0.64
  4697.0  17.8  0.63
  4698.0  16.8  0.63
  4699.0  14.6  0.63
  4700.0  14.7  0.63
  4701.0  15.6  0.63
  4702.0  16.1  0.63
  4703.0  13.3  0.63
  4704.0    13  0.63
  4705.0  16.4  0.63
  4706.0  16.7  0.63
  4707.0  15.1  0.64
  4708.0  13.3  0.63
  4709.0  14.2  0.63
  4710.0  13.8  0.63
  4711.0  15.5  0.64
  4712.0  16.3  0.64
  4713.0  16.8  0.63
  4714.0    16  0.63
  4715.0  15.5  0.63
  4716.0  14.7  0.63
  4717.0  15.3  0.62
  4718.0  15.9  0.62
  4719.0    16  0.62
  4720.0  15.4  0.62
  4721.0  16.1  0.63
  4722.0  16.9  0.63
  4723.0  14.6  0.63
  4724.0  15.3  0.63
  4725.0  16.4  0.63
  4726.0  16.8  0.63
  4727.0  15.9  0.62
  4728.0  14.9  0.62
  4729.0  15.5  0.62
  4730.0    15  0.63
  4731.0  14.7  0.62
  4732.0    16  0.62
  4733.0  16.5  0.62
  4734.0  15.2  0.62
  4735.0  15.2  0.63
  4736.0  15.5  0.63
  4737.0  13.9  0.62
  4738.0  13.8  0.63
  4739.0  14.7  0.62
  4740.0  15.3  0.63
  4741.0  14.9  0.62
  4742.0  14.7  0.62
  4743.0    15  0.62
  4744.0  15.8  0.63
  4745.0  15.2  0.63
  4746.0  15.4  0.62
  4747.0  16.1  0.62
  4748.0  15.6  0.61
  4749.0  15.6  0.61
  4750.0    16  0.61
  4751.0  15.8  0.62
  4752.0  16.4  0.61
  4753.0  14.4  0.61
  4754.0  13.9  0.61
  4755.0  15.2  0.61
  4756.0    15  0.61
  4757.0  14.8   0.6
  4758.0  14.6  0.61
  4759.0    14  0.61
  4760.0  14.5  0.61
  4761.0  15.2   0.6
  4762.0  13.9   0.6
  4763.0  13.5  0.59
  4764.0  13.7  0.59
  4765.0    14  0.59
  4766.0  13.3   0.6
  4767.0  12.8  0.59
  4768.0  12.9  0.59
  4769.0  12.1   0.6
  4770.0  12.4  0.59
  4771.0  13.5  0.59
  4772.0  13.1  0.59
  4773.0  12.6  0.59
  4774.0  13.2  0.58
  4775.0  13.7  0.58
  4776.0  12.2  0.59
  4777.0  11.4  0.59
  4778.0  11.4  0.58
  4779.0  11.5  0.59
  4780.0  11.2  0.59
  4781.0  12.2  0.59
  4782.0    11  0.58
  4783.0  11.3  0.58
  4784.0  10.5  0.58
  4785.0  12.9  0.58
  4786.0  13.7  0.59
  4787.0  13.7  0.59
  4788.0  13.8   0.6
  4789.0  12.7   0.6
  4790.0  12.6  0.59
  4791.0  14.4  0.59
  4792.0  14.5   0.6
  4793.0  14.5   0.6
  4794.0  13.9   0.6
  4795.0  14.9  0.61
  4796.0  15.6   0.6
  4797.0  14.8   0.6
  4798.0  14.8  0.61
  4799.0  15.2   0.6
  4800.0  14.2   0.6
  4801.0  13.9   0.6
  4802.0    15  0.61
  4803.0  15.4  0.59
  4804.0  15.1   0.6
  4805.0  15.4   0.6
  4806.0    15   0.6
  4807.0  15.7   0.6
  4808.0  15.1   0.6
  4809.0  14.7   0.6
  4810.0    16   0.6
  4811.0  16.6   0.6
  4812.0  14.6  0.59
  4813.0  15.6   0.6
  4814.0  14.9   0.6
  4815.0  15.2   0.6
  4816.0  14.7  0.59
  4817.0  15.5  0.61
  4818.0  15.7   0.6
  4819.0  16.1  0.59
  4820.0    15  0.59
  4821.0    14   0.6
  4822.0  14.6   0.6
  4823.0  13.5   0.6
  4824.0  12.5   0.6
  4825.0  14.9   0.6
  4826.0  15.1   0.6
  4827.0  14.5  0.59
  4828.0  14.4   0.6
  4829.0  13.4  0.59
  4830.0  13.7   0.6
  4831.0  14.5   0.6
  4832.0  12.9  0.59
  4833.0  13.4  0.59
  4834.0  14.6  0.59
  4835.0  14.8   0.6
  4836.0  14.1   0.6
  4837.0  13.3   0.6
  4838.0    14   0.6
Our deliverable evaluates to -0.17 mag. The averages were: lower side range 13.4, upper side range 13.9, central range 16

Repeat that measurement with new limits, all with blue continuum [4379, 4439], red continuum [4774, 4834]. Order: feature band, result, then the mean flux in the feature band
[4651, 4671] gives -0.22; 15.5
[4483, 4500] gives -0.21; 13.3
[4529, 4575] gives -0.21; 14.1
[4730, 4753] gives -0.14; 15.3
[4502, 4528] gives -0.24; 14.1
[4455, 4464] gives 0.14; 9.46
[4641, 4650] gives -0.22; 15.3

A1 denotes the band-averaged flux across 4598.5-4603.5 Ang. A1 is 15.2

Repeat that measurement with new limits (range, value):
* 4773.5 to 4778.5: 12.4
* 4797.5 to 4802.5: 14.6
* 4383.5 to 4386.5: 5.3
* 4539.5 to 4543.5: 14.6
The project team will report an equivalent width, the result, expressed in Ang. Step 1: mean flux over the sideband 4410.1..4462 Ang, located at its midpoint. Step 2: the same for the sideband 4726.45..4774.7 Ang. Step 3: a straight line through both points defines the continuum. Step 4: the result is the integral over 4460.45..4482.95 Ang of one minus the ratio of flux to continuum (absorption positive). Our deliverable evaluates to -1.9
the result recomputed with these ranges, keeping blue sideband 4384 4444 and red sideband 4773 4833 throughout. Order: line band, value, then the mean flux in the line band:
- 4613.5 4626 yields -3.6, 16.1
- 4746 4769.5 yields -1.5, 14.5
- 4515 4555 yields -4.6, 13.1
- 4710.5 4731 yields -3.7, 15.7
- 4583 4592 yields -2.2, 15.1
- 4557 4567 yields -3.3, 15.9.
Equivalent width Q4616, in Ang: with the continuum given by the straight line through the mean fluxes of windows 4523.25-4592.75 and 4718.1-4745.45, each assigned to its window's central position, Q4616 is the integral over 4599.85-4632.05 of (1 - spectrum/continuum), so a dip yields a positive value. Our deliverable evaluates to -3.2 Ang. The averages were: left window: 14.2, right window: 15.4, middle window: 16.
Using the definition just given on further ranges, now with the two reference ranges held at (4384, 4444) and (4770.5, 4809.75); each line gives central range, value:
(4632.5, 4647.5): -3.7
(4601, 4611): -3.0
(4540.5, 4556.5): -3.1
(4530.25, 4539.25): 0.2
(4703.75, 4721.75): -3.3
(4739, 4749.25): -1.6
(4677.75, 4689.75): -2.8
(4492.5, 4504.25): -2.3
